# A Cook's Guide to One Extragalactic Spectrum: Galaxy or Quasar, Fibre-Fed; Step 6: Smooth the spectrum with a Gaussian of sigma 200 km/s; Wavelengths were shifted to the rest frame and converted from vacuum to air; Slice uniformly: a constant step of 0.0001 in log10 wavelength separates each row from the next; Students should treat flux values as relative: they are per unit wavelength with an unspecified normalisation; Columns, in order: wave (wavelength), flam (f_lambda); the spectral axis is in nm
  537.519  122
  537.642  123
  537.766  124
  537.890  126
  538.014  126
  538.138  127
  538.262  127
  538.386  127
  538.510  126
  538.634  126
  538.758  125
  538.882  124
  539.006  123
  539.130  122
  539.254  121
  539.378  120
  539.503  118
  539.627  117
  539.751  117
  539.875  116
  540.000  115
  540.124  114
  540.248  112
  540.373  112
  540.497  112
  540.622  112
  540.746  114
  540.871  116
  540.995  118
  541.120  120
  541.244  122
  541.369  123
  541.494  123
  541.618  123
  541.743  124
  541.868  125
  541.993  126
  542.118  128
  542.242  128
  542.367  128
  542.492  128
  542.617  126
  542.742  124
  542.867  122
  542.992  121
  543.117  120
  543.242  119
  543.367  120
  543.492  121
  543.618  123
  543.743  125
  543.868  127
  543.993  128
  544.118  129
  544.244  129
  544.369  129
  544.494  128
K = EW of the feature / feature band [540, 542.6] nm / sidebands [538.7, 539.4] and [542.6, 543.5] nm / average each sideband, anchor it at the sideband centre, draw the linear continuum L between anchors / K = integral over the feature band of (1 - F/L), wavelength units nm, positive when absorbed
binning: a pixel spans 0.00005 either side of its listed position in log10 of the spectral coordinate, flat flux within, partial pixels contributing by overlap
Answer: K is 0.04 nm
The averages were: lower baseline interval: 123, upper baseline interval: 121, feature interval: 120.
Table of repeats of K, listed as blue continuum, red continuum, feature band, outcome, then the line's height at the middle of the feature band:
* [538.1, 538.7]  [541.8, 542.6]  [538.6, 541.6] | 0.20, 127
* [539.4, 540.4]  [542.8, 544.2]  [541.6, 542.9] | -0.06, 121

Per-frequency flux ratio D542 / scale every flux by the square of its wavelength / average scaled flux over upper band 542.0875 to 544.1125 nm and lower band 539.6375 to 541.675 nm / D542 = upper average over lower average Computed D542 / 1.07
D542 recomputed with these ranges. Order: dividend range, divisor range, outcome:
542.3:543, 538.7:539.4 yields 1.03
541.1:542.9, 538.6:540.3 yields 1.06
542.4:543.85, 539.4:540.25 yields 1.07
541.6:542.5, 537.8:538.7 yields 1.01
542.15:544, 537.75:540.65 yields 1.04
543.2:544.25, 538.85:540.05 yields 1.06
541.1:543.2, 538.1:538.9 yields 1.00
